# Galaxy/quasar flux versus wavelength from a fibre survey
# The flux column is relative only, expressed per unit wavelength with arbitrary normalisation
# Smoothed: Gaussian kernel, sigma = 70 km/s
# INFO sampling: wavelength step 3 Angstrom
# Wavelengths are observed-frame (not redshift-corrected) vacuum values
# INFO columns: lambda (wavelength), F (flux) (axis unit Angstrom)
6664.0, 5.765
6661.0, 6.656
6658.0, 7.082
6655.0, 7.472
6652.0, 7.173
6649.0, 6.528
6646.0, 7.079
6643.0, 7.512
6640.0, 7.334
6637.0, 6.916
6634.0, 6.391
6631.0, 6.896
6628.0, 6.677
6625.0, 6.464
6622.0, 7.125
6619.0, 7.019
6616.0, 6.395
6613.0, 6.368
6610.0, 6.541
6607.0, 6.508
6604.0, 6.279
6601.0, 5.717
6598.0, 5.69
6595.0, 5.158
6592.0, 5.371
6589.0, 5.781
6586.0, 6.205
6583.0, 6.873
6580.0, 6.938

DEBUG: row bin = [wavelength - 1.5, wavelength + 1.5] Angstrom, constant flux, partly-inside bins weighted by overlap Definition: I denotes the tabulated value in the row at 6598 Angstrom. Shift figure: 5.69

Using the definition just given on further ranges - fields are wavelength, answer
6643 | 7.512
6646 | 7.079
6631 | 6.896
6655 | 7.472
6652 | 7.173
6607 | 6.508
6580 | 6.938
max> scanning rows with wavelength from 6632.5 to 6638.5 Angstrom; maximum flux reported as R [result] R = 6.916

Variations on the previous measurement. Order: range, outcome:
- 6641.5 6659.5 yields 7.512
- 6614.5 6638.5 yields 7.125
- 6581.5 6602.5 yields 6.873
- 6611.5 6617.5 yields 6.395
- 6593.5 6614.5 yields 6.541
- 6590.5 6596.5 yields 5.371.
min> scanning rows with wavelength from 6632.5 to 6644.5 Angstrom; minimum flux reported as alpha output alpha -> 6.391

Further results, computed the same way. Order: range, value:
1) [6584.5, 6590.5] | 5.781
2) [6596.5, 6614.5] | 5.69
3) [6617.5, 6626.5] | 6.464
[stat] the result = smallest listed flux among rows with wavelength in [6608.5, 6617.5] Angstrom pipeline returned 6.368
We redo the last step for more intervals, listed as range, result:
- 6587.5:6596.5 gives 5.158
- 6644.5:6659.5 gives 6.528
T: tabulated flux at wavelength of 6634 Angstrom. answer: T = 6.391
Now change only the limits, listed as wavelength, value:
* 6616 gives 6.395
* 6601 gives 5.717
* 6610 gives 6.541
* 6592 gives 5.371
